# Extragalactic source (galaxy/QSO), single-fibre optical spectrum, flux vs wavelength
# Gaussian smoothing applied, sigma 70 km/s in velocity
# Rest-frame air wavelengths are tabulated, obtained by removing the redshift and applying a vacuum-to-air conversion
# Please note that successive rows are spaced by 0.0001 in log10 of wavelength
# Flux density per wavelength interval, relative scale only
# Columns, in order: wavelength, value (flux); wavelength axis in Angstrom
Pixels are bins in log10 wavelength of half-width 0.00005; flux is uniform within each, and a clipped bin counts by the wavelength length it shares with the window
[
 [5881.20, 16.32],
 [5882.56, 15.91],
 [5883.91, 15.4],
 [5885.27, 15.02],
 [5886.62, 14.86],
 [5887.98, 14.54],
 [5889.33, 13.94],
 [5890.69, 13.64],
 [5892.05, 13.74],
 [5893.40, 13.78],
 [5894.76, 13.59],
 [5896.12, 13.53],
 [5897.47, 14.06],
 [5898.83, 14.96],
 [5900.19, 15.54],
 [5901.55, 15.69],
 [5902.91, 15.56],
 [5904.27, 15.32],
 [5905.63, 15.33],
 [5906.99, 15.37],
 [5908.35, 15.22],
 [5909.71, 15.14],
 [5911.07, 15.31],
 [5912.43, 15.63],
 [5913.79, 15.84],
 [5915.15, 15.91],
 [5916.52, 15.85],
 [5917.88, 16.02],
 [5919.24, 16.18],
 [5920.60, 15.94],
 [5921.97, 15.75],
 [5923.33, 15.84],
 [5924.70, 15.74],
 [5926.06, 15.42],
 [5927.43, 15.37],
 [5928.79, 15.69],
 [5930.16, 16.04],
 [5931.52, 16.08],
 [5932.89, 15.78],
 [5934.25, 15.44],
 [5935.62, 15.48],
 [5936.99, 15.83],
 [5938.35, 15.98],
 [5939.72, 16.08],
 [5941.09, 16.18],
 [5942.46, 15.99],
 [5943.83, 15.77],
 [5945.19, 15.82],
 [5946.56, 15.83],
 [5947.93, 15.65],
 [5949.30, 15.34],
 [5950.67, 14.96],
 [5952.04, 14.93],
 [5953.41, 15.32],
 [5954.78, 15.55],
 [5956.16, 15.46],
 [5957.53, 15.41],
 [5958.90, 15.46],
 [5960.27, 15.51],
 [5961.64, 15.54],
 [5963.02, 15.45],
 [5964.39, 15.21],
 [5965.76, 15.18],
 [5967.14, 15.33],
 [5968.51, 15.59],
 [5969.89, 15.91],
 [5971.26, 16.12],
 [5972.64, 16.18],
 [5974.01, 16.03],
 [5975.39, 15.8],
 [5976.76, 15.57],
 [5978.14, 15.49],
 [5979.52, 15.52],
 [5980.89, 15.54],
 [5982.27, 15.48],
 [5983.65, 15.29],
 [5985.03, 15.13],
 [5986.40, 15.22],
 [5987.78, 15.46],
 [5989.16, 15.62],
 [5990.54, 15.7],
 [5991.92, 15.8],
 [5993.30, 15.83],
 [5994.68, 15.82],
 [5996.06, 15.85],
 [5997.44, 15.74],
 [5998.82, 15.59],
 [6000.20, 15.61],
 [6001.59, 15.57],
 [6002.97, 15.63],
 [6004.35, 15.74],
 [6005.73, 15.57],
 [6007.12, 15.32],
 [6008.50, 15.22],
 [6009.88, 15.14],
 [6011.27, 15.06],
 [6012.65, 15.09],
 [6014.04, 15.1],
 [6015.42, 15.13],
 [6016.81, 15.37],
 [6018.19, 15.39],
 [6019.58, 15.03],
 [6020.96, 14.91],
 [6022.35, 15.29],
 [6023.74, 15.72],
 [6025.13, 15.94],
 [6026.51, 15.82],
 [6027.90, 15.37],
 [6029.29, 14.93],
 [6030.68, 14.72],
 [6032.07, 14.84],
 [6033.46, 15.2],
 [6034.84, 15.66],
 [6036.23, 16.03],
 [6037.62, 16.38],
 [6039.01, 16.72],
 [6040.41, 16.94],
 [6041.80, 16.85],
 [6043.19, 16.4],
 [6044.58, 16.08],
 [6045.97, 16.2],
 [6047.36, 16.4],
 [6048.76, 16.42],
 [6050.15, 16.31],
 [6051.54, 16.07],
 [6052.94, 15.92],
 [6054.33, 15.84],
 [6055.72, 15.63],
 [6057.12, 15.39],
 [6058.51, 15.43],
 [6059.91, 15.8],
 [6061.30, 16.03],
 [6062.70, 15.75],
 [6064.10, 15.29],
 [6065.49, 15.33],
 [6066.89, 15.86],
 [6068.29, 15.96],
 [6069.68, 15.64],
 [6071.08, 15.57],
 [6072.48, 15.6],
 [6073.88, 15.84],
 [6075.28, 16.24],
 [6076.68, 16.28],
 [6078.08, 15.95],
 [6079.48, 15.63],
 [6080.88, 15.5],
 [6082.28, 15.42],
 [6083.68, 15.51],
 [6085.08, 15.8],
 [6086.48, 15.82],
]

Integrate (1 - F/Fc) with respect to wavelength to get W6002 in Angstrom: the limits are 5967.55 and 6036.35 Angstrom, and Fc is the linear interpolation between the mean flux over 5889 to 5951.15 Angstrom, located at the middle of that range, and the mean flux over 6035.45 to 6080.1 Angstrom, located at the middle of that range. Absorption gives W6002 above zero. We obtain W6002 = 1.11 Angstrom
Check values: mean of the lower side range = 15.4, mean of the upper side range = 16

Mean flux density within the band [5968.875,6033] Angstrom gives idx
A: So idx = 15.5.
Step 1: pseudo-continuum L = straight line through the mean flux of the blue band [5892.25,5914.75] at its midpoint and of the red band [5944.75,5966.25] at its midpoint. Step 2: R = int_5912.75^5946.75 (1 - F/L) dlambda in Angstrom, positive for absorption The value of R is -1.42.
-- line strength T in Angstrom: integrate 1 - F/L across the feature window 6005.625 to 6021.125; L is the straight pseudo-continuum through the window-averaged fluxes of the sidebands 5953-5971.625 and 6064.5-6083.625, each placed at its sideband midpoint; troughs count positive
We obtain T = 0.4 Angstrom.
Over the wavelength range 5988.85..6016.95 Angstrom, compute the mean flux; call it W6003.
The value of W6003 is 15.5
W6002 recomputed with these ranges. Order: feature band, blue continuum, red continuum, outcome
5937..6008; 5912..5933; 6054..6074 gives 0.7 Angstrom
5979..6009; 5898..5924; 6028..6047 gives 0.5 Angstrom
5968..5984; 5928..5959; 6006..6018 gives -0.3 Angstrom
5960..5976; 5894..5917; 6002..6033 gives -0.4 Angstrom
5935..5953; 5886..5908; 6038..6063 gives -0.7 Angstrom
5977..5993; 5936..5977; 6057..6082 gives 0.2 Angstrom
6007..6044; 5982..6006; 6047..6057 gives 0.7 Angstrom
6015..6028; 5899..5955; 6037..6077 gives 0.4 Angstrom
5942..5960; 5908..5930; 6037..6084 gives 0.3 Angstrom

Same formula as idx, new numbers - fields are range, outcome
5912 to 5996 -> 15.7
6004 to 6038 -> 15.3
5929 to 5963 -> 15.6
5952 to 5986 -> 15.5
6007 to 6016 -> 15.1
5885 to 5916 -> 14.9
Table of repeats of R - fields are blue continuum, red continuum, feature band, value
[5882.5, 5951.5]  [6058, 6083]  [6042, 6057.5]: -0.4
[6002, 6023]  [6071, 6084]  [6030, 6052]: -0.8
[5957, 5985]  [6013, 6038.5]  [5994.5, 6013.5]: 0.0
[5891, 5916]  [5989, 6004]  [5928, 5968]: -0.7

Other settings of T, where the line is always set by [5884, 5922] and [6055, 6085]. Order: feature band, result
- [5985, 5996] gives -0.2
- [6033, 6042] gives -0.4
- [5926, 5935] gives -0.3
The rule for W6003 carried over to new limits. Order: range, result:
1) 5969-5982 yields 15.8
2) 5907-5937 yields 15.7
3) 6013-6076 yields 15.7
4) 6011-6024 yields 15.2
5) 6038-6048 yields 16.5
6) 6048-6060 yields 15.9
